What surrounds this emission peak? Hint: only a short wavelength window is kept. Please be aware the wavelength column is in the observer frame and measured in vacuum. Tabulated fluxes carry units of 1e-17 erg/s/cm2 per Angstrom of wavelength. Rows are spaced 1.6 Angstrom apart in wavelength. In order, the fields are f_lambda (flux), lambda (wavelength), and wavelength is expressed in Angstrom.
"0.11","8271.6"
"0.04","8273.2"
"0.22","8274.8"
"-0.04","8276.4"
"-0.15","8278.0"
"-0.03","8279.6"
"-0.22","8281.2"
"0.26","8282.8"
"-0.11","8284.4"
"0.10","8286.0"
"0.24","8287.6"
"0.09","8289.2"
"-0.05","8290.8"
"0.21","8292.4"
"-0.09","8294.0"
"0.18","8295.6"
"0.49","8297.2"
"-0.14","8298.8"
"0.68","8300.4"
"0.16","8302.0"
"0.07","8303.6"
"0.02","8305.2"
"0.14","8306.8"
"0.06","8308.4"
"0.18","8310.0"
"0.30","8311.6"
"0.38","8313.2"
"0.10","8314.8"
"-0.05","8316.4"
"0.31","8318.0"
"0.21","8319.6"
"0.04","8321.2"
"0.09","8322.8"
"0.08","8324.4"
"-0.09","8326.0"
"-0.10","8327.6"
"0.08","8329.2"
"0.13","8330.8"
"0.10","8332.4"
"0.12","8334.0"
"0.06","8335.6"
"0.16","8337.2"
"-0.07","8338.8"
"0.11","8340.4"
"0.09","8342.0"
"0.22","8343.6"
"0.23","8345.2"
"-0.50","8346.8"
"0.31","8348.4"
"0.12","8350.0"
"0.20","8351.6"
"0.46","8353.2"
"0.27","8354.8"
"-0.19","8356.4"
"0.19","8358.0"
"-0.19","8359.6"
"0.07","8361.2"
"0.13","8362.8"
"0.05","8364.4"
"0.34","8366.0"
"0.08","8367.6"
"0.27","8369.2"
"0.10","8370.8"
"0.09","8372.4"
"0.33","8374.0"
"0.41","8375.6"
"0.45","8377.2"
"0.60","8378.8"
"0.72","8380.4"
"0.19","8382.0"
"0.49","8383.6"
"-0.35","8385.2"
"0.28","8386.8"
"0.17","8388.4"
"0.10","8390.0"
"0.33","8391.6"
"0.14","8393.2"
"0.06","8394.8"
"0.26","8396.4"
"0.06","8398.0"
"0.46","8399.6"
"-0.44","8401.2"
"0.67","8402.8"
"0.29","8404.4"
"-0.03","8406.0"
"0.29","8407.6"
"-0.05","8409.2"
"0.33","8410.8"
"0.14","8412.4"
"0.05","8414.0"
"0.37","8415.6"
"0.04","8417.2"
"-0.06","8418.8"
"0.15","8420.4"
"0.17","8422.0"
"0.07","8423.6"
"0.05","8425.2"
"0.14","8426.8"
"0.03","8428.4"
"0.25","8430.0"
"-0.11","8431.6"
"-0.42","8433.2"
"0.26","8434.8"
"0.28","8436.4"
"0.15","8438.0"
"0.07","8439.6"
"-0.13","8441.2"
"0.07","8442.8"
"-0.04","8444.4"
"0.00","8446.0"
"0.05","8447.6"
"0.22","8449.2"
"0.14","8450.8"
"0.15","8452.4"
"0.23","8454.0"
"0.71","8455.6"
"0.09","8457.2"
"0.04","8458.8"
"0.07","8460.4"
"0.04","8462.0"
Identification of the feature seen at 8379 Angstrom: H-gamma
